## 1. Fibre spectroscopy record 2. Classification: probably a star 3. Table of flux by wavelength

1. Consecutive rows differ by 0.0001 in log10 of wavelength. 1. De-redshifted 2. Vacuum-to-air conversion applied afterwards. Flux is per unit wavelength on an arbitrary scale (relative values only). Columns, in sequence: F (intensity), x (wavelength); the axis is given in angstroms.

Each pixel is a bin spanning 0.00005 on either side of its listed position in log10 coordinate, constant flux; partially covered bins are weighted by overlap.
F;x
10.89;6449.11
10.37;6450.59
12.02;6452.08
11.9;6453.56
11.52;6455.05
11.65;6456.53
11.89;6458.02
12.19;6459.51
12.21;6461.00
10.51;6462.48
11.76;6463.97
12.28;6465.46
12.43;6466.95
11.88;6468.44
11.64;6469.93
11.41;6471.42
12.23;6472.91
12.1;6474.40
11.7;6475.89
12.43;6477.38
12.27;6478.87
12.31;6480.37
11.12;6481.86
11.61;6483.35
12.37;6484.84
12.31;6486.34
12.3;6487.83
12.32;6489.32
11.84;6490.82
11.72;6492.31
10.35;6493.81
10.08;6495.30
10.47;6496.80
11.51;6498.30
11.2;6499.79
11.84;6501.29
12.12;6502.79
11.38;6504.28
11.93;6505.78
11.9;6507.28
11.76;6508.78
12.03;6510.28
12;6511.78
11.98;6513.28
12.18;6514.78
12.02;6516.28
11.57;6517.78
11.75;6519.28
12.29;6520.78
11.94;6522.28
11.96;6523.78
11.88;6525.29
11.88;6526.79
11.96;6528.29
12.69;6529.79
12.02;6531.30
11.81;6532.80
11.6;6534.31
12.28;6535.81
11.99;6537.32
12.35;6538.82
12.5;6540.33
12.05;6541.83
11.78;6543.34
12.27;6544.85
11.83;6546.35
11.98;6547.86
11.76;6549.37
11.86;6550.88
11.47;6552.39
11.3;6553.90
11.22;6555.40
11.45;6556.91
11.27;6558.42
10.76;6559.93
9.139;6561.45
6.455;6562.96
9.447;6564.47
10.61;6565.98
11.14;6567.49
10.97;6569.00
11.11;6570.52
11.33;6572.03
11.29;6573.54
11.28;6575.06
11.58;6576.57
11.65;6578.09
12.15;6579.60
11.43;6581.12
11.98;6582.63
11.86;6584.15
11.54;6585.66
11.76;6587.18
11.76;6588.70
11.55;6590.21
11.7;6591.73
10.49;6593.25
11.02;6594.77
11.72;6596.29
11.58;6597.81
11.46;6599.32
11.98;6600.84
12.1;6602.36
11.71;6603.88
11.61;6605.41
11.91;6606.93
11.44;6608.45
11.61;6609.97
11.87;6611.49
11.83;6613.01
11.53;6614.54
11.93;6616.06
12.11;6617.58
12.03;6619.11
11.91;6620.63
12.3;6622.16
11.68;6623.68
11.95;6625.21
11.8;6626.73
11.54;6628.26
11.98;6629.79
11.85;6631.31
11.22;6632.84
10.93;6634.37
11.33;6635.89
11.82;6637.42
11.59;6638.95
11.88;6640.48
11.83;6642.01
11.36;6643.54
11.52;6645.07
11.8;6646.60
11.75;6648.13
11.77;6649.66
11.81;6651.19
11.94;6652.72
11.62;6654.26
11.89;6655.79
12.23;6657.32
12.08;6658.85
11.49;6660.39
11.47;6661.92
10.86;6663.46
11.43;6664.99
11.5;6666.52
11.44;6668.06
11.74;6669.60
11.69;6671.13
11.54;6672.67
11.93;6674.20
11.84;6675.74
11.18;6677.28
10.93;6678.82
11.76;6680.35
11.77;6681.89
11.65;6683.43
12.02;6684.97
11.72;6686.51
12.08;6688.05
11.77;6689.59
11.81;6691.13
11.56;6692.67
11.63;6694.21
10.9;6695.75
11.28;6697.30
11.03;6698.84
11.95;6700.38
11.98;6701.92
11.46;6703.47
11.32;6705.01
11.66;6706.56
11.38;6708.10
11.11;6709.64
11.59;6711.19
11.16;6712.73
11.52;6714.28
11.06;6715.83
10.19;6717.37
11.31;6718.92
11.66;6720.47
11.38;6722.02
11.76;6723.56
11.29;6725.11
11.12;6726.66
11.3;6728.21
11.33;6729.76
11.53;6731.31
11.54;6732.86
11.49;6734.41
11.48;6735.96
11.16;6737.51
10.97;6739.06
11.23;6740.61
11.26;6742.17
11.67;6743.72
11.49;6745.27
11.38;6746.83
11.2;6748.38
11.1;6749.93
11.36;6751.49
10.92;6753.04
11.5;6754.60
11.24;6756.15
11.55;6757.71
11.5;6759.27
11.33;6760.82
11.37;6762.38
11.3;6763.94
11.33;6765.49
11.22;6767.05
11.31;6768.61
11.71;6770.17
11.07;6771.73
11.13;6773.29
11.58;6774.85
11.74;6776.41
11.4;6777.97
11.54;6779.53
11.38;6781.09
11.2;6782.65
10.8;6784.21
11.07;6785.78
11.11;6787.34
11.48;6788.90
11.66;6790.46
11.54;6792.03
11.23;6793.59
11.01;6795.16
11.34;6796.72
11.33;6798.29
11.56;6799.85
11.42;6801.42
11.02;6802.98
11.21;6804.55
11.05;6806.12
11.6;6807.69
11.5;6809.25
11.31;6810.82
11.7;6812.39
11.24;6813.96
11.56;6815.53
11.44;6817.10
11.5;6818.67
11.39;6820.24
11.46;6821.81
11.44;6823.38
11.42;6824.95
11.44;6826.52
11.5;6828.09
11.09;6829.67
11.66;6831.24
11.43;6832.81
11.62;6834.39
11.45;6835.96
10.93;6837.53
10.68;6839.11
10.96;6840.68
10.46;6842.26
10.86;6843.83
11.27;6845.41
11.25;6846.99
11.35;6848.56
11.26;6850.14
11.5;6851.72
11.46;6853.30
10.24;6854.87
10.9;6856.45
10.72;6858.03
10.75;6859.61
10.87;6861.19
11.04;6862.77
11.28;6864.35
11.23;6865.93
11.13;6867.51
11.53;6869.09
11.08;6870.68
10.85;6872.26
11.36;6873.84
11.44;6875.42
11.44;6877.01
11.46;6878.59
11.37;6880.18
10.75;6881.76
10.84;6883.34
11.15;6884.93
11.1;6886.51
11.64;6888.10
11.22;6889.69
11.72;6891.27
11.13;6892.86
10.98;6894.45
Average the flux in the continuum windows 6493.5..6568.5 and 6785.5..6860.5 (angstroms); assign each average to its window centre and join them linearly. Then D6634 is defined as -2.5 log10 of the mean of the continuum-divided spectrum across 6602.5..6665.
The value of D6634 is -0.03 mag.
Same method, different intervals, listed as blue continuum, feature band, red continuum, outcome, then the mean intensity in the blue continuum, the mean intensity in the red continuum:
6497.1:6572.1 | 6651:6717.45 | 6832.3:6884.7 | -0.02 mag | 11.5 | 11.1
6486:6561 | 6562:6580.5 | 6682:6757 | 0.09 mag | 11.8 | 11.4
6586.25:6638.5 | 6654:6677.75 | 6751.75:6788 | -0.01 mag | 11.7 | 11.3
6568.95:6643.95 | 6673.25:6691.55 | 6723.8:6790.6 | -0.02 mag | 11.6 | 11.3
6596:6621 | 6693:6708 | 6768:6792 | 0.01 mag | 11.8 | 11.4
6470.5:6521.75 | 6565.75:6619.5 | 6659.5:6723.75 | 0.01 mag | 11.8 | 11.5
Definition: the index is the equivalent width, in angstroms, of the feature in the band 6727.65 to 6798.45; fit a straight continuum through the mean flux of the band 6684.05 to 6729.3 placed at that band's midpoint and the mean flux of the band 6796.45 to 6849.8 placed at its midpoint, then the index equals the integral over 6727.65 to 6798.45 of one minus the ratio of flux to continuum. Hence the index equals 0.3 angstroms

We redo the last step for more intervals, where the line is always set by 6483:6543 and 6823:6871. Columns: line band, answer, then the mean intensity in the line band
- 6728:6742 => 0.1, 11.3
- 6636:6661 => -0.4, 11.8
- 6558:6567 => 1.6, 9.59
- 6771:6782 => -0.1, 11.4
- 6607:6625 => -0.3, 11.8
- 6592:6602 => 0.2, 11.4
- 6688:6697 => -0.1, 11.6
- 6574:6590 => 0.0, 11.7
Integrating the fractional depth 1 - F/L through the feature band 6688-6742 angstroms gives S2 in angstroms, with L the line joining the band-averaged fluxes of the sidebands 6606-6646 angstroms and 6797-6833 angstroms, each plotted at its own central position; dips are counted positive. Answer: 0.85 angstroms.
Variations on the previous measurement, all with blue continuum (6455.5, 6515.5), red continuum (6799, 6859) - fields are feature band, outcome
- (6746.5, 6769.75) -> 0.1 angstroms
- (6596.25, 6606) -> -0.1 angstroms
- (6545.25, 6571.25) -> 1.9 angstroms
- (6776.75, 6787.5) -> 0.1 angstroms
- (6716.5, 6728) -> 0.2 angstroms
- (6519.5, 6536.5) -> -0.4 angstroms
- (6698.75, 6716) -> 0.0 angstroms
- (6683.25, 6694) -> -0.3 angstroms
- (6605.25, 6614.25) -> -0.1 angstroms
